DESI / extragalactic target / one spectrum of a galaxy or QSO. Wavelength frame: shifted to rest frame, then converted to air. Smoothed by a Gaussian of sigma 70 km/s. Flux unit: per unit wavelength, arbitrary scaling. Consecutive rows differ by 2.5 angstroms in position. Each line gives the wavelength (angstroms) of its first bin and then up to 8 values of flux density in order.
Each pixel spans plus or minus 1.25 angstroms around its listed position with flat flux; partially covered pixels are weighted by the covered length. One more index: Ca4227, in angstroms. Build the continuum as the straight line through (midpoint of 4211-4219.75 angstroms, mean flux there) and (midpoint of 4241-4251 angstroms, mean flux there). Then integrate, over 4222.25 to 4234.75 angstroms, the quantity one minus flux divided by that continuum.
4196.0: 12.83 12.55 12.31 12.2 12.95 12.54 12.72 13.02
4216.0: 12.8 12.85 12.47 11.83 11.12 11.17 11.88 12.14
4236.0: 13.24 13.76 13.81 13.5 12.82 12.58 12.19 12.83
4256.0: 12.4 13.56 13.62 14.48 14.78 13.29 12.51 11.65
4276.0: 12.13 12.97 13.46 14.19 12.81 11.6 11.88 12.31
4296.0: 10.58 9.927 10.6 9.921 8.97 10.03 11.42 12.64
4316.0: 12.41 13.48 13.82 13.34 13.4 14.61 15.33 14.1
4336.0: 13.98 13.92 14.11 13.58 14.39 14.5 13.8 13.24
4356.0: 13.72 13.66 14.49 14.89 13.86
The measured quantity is 1.2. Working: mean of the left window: 12.9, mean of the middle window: 11.6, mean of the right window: 13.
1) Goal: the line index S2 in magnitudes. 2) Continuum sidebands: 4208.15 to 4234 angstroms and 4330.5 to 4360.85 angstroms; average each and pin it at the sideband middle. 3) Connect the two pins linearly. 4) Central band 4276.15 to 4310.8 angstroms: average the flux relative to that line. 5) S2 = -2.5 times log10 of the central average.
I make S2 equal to 0.153 mag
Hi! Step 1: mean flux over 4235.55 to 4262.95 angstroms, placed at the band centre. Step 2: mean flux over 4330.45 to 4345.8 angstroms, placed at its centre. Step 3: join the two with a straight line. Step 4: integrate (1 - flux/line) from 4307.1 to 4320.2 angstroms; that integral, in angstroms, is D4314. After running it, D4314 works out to 1.7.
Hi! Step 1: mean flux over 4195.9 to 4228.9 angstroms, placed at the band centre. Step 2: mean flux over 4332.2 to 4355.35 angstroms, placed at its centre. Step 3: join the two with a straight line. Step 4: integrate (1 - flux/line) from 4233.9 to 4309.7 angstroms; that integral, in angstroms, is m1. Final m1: 3.85 angstroms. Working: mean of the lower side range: 12.4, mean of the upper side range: 14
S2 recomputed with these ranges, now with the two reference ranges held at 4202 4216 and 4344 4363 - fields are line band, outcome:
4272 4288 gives 0.04 mag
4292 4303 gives 0.24 mag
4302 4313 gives 0.30 mag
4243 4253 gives 0.03 mag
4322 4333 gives -0.03 mag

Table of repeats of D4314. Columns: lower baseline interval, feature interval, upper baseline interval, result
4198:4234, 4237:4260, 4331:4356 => -0.6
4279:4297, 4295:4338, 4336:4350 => 3.3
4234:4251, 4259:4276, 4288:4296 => -1.2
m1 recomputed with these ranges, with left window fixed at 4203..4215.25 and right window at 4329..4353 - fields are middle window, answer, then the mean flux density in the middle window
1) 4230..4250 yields 0.1 angstroms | 13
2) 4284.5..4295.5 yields 1.2 angstroms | 12.1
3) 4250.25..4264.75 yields 0.0 angstroms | 13.2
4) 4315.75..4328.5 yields 0.4 angstroms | 13.5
